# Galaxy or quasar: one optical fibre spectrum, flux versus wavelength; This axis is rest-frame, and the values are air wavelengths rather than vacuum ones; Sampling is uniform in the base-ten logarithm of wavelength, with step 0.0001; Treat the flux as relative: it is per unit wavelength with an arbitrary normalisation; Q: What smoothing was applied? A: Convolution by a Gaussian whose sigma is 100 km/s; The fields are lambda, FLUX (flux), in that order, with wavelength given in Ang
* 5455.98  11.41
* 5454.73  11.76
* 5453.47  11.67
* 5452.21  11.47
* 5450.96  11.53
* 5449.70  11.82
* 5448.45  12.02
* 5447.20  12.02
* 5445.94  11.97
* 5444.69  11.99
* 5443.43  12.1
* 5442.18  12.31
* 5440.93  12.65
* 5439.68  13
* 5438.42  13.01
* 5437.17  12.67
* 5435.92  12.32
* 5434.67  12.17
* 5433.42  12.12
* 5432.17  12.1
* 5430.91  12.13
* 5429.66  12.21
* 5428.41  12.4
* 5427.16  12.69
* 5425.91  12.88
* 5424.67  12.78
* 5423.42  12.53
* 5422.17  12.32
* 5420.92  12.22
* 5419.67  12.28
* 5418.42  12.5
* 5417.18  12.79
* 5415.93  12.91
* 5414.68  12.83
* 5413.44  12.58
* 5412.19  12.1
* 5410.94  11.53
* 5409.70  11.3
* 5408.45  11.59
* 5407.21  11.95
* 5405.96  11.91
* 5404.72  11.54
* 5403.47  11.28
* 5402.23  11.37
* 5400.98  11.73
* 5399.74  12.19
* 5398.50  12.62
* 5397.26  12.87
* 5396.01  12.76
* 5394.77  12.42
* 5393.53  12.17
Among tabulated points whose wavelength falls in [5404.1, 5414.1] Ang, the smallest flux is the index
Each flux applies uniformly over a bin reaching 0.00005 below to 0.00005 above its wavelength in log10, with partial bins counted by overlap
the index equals 11.3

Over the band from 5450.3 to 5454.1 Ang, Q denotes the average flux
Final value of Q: 11.5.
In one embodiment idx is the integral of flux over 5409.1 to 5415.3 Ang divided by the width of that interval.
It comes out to 12.1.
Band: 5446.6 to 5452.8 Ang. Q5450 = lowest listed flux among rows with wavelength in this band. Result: 11.47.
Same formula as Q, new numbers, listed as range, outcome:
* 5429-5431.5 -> 12.2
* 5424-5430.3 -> 12.6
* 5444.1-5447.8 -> 12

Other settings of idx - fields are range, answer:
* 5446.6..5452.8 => 11.8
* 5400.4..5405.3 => 11.5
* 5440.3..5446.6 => 12.2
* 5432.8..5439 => 12.5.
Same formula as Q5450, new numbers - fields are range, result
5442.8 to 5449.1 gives 11.97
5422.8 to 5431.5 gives 12.13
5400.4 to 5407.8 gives 11.28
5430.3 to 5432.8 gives 12.1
